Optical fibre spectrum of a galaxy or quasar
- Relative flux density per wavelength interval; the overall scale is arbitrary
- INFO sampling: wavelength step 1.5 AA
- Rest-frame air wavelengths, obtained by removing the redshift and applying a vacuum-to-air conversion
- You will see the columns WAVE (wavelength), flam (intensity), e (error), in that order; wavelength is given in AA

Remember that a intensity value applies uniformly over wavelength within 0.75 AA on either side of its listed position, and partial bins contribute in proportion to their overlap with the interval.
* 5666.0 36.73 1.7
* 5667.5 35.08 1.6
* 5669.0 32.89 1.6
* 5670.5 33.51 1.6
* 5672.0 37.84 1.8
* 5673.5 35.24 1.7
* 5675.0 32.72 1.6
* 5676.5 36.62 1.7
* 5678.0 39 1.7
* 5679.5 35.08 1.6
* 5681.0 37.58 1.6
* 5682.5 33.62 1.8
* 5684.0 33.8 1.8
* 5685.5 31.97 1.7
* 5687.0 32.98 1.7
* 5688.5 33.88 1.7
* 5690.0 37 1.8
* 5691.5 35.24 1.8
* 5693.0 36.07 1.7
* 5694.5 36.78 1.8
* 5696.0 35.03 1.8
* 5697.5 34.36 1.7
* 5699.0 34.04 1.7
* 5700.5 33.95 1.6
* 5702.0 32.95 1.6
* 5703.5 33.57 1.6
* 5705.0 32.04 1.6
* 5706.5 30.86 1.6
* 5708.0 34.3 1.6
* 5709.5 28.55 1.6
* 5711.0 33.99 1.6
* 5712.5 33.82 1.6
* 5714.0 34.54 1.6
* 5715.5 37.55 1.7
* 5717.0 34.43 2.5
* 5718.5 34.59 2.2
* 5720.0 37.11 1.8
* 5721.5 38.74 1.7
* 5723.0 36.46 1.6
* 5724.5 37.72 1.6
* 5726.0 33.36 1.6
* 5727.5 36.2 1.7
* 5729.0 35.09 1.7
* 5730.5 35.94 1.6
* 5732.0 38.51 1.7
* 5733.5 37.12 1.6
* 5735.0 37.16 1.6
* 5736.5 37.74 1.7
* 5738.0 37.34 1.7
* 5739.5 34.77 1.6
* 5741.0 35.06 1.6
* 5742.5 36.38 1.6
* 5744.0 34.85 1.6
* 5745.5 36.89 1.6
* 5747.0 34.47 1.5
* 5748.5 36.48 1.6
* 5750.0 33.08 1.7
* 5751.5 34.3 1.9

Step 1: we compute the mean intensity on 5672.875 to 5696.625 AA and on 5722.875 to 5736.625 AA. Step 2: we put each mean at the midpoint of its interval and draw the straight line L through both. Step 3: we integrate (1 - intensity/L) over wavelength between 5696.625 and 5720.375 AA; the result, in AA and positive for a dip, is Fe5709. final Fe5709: 1.4 AA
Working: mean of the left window 35.2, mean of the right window 36.5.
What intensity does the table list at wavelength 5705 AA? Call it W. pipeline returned 32.04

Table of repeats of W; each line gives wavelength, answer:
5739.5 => 34.77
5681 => 37.58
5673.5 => 35.24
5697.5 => 34.36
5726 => 33.36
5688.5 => 33.88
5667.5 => 35.08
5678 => 39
